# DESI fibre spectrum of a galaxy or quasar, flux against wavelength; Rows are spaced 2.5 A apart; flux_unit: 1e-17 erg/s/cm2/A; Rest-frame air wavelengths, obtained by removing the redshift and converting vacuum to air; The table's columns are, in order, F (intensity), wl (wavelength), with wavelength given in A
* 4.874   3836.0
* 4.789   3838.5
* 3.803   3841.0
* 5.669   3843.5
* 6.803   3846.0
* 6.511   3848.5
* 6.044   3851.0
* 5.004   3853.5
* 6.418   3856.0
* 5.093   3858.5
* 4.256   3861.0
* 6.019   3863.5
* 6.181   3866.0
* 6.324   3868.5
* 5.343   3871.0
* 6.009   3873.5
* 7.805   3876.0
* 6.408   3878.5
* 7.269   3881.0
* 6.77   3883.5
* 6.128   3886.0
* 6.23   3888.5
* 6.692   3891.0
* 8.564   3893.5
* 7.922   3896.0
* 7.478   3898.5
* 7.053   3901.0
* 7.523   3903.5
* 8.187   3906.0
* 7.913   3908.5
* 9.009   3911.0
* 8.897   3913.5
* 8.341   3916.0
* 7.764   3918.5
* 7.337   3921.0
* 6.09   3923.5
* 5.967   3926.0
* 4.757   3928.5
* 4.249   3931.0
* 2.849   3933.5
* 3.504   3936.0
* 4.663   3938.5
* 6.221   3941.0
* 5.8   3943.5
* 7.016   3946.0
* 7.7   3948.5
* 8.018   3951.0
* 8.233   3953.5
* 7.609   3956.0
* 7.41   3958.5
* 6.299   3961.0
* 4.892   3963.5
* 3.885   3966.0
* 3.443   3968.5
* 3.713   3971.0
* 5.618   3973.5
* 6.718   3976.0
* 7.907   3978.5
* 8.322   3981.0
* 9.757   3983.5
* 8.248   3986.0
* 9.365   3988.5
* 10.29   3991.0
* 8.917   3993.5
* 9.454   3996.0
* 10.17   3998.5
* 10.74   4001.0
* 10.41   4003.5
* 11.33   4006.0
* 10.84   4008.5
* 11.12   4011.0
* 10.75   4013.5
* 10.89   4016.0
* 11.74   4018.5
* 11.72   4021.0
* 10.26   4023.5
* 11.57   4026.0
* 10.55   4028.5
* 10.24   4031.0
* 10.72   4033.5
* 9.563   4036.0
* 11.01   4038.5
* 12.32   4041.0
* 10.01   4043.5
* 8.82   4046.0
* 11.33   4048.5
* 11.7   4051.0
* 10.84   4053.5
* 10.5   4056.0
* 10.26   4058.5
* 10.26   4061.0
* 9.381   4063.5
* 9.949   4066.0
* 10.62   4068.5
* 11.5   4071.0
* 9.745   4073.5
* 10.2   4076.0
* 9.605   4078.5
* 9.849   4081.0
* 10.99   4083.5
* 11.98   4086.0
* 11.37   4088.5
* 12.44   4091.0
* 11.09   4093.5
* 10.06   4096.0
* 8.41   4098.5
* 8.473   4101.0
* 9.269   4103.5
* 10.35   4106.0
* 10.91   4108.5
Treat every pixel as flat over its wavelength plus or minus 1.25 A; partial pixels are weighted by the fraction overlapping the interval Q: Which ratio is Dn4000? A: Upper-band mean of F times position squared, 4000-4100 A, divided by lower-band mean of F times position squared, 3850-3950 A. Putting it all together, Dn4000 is 1.78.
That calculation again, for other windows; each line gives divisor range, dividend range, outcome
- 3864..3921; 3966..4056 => 1.42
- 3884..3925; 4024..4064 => 1.50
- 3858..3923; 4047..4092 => 1.66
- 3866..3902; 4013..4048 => 1.69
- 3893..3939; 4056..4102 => 1.67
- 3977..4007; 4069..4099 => 1.17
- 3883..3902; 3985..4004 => 1.43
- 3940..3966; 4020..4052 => 1.65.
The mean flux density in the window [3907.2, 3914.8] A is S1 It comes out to 8.6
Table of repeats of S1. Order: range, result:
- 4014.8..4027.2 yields 11.2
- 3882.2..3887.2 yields 6.46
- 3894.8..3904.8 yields 7.5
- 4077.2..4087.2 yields 10.6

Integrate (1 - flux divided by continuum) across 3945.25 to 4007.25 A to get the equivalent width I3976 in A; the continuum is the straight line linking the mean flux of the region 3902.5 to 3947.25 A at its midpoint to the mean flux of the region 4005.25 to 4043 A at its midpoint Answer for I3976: 7.09 A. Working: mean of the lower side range 6.44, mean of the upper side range 11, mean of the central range 7.83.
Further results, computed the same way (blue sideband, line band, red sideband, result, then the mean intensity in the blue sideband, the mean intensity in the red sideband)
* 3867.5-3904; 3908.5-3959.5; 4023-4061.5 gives 9.02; 6.89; 10.6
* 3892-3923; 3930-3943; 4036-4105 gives 6.21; 7.94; 10.4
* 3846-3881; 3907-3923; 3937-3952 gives -4.52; 6.03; 6.49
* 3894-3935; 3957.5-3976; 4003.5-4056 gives 7.62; 6.97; 10.8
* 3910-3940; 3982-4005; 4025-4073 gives -3.05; 6.1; 10.6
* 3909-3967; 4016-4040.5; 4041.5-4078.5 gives -4.03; 6.4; 10.4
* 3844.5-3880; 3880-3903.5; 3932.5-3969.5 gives -4.61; 6.02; 5.87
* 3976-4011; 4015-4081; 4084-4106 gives -3.55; 9.62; 10.4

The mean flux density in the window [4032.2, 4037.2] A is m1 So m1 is 10.1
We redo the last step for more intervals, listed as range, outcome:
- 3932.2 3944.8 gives 4.62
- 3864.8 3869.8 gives 6.24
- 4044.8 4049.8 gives 10.1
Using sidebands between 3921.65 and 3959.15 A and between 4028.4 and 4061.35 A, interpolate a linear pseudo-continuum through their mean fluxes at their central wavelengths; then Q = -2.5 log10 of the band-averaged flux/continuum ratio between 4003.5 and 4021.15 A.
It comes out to -0.210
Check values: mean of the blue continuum 6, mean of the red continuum 10.6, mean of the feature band 11.1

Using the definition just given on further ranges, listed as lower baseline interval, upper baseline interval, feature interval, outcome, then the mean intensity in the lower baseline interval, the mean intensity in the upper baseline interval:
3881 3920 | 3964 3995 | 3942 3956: 0.00 mag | 7.62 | 7.14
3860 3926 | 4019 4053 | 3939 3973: 0.37 mag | 7.05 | 10.8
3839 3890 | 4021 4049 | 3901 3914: -0.14 mag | 5.99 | 10.6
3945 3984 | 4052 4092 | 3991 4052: -0.22 mag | 6.6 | 10.6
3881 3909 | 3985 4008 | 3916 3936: 0.39 mag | 7.3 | 9.93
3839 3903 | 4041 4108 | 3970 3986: 0.18 mag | 6.31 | 10.4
